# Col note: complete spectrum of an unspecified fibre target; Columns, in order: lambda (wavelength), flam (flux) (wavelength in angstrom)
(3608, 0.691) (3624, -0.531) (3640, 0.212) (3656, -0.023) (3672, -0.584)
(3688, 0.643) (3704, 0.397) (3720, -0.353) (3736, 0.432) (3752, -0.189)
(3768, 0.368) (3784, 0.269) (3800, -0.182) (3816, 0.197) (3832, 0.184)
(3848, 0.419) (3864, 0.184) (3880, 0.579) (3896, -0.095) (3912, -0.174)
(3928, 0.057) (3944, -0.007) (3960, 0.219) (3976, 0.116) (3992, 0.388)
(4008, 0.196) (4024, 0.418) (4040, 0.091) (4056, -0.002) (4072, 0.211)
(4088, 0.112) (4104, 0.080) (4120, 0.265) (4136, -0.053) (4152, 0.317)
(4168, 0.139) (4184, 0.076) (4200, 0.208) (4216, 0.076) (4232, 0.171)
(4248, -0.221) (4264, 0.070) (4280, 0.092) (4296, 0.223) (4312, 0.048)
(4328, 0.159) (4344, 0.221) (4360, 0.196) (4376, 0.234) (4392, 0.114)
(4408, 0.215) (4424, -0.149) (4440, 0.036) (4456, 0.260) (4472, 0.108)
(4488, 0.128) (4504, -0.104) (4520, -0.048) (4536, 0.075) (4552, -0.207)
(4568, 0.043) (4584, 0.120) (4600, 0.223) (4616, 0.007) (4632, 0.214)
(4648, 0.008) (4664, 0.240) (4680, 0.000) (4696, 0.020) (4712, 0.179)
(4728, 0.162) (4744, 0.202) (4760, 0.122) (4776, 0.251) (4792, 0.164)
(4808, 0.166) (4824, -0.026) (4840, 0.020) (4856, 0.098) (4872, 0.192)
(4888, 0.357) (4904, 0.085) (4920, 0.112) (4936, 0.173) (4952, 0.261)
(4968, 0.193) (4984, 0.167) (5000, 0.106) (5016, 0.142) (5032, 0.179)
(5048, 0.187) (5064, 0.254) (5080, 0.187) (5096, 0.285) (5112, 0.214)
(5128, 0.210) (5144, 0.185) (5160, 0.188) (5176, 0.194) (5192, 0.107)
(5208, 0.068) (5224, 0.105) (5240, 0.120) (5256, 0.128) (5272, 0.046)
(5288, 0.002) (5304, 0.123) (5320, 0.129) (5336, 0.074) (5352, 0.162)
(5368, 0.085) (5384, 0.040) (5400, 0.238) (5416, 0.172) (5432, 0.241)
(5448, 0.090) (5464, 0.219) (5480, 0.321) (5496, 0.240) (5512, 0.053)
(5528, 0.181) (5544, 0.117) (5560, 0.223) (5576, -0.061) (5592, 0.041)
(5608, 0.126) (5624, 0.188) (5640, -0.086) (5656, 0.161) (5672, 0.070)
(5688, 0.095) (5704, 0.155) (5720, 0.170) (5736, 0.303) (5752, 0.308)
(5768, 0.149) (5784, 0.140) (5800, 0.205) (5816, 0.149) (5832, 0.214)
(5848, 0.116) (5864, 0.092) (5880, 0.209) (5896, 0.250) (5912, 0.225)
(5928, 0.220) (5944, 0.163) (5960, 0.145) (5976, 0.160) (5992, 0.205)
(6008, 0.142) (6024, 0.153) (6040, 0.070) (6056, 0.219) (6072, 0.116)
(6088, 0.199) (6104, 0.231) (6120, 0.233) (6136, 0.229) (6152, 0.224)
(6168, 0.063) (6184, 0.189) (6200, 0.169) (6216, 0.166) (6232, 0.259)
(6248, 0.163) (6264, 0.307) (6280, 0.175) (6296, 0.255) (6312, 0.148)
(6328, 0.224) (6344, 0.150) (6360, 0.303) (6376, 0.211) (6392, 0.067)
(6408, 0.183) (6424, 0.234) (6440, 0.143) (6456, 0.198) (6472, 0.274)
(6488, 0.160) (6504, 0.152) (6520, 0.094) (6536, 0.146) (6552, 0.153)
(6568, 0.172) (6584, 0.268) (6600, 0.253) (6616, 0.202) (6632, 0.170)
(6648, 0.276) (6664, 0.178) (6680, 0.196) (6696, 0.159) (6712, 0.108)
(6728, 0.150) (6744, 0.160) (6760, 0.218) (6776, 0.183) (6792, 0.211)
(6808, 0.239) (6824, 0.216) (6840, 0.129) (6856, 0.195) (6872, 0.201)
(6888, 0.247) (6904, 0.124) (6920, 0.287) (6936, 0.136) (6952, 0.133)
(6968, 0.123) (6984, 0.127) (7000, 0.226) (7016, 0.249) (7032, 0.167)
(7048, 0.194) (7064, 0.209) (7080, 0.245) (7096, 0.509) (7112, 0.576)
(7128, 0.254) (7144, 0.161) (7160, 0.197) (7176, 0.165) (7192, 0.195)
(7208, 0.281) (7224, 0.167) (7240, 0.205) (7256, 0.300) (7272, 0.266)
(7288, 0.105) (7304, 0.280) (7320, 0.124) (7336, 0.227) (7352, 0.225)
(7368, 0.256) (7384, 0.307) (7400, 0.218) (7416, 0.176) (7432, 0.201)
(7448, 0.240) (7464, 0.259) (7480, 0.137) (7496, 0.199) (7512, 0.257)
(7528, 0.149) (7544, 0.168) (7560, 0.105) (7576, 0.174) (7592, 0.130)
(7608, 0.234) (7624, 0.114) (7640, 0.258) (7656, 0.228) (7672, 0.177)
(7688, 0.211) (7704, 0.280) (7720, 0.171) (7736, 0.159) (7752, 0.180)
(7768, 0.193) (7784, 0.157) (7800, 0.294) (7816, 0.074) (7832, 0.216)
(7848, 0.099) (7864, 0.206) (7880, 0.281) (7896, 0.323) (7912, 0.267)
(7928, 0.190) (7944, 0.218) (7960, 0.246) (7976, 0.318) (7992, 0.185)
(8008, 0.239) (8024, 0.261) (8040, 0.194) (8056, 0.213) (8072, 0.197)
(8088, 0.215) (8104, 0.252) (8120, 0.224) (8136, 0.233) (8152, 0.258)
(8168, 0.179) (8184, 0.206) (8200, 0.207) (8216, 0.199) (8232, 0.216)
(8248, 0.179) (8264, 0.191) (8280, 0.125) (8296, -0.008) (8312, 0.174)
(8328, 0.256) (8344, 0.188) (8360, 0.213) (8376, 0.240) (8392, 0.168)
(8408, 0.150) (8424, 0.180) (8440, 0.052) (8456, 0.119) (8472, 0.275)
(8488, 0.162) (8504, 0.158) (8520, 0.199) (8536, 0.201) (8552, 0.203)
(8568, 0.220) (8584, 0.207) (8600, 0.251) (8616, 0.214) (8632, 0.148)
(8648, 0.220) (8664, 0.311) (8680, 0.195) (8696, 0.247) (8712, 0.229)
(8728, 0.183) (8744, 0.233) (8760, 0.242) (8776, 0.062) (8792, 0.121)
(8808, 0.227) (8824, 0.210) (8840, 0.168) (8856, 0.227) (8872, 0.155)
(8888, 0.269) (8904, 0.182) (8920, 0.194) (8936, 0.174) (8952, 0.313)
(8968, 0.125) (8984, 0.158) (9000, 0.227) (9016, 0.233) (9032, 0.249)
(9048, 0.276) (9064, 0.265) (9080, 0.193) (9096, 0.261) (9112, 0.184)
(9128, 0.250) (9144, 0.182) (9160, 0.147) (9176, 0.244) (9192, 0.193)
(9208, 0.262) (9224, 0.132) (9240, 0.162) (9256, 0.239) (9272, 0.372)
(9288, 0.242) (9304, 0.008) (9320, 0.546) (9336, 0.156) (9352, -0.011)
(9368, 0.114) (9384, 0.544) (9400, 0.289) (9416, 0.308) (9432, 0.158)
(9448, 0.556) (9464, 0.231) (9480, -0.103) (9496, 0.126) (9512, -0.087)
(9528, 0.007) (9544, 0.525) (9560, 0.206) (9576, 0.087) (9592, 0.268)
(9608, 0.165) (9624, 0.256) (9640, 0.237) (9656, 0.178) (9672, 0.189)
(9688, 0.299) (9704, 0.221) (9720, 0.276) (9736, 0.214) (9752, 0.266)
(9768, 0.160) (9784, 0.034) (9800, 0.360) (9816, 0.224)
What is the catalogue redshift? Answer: 0.905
